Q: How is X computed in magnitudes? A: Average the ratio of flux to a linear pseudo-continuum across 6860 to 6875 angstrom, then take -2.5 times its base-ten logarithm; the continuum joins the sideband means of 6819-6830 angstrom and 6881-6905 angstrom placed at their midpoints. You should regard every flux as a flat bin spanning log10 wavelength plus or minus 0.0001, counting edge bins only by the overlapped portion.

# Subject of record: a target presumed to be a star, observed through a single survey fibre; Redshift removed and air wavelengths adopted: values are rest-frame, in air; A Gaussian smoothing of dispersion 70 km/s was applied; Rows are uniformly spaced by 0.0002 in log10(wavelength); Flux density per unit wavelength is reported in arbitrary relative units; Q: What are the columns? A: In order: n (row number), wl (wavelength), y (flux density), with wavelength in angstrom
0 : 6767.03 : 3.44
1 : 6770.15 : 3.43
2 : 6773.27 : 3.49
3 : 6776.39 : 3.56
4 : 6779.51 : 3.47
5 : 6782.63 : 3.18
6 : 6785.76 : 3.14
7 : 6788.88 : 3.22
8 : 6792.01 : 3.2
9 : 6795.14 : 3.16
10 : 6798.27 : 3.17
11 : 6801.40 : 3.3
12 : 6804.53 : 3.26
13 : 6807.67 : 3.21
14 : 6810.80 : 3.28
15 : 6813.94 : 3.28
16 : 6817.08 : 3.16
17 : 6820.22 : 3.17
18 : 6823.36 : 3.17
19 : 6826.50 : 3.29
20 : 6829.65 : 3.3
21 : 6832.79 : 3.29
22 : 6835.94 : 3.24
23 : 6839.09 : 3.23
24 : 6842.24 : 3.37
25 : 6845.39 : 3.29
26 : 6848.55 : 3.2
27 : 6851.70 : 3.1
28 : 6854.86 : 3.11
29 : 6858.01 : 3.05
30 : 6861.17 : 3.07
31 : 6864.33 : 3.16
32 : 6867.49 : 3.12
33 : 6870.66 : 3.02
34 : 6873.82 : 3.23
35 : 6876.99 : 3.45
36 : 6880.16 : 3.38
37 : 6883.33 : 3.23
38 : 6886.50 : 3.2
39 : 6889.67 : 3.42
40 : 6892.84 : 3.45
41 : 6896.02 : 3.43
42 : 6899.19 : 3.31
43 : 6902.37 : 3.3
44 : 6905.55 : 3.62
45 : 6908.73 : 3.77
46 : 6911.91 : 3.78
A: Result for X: 0.06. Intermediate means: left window 3.23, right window 3.35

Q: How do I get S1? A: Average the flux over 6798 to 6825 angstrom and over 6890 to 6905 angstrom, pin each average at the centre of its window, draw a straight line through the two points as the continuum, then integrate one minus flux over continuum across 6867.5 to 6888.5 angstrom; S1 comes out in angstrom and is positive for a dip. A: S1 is 0.69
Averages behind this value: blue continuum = 3.23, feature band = 3.24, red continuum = 3.39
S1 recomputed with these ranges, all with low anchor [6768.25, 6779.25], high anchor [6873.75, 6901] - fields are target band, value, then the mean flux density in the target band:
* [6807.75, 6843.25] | 1.8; 3.25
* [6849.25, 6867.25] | 1.5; 3.11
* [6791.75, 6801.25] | 0.7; 3.19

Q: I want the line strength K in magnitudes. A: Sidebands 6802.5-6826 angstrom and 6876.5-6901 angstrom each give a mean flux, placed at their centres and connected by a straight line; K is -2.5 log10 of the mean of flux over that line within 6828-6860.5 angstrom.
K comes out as 0.02 mag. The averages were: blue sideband 3.22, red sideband 3.35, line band 3.21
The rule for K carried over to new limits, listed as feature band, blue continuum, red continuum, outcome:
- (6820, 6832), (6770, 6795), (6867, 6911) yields 0.03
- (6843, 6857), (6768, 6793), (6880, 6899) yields 0.05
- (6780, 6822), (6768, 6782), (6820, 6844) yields 0.05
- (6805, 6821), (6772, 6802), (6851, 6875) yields 0.00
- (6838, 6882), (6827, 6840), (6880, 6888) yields 0.02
